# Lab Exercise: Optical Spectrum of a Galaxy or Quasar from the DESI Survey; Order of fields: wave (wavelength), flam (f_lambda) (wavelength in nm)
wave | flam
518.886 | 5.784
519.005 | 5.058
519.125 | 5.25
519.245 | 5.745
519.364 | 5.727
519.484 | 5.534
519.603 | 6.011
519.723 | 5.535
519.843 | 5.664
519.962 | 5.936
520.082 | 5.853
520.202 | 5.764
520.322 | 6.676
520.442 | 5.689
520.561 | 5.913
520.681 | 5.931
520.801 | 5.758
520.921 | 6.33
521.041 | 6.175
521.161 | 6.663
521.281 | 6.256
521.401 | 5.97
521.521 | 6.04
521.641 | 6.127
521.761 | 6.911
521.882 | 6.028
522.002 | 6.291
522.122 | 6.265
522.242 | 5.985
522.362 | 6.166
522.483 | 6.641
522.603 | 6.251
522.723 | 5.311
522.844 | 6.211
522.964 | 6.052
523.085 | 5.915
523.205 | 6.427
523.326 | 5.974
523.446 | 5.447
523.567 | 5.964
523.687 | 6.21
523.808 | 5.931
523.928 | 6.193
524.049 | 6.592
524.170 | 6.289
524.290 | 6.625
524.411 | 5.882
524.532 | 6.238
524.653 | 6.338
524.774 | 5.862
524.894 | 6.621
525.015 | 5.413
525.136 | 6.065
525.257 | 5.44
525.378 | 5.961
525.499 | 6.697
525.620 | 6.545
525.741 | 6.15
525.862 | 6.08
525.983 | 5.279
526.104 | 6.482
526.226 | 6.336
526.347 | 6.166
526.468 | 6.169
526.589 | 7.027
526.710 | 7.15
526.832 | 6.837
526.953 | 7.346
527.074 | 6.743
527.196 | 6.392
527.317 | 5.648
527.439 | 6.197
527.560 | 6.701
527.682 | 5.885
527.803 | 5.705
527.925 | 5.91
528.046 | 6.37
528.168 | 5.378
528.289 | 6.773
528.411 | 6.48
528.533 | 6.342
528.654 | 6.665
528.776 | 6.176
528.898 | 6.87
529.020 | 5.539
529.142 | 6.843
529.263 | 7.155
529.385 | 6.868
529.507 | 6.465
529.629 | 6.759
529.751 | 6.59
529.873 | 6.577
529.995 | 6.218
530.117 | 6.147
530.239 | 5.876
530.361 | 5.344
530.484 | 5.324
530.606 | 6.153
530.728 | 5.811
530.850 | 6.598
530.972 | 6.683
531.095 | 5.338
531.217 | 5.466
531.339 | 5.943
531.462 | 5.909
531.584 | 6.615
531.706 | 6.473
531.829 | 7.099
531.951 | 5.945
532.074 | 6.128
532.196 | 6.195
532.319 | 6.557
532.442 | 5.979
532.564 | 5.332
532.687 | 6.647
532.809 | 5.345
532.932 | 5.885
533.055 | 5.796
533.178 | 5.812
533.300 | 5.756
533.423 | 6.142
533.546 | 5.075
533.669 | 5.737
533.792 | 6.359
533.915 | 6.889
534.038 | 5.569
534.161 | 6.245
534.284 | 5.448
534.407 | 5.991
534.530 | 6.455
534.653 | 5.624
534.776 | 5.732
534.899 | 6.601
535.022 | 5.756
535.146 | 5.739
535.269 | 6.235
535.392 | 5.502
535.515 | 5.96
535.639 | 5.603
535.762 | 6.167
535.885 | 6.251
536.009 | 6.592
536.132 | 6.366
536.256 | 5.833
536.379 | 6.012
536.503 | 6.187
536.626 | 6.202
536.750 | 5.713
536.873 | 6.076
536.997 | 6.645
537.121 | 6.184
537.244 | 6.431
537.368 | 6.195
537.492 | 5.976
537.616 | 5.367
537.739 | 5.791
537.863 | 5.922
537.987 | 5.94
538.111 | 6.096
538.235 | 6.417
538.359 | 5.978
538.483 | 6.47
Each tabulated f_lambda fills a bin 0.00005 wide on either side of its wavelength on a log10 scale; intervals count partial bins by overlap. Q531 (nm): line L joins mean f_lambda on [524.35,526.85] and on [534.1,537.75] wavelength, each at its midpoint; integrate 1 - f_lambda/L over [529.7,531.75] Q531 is 0.023 nm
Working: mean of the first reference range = 6.21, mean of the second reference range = 6.03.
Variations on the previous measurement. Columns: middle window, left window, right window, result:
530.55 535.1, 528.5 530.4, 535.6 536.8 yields 0.170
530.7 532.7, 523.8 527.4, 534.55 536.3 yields -0.013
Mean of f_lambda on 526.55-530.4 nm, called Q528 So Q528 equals 6.41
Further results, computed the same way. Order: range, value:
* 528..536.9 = 6.11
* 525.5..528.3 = 6.32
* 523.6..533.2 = 6.22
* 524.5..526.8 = 6.22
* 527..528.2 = 6.12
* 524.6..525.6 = 6.07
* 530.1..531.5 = 5.87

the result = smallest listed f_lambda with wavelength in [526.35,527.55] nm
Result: 5.648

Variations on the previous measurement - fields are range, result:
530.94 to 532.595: 5.332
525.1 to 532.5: 5.279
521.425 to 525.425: 5.311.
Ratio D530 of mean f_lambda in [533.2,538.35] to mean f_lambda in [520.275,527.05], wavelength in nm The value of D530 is 0.97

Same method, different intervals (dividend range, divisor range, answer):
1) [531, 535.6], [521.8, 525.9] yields 0.98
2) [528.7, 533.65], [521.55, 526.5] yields 1.00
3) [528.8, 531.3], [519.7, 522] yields 1.02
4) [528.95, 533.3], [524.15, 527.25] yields 0.97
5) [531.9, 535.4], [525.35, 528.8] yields 0.94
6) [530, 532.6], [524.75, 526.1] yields 1.00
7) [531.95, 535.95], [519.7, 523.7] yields 0.98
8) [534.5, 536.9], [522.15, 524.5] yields 0.99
